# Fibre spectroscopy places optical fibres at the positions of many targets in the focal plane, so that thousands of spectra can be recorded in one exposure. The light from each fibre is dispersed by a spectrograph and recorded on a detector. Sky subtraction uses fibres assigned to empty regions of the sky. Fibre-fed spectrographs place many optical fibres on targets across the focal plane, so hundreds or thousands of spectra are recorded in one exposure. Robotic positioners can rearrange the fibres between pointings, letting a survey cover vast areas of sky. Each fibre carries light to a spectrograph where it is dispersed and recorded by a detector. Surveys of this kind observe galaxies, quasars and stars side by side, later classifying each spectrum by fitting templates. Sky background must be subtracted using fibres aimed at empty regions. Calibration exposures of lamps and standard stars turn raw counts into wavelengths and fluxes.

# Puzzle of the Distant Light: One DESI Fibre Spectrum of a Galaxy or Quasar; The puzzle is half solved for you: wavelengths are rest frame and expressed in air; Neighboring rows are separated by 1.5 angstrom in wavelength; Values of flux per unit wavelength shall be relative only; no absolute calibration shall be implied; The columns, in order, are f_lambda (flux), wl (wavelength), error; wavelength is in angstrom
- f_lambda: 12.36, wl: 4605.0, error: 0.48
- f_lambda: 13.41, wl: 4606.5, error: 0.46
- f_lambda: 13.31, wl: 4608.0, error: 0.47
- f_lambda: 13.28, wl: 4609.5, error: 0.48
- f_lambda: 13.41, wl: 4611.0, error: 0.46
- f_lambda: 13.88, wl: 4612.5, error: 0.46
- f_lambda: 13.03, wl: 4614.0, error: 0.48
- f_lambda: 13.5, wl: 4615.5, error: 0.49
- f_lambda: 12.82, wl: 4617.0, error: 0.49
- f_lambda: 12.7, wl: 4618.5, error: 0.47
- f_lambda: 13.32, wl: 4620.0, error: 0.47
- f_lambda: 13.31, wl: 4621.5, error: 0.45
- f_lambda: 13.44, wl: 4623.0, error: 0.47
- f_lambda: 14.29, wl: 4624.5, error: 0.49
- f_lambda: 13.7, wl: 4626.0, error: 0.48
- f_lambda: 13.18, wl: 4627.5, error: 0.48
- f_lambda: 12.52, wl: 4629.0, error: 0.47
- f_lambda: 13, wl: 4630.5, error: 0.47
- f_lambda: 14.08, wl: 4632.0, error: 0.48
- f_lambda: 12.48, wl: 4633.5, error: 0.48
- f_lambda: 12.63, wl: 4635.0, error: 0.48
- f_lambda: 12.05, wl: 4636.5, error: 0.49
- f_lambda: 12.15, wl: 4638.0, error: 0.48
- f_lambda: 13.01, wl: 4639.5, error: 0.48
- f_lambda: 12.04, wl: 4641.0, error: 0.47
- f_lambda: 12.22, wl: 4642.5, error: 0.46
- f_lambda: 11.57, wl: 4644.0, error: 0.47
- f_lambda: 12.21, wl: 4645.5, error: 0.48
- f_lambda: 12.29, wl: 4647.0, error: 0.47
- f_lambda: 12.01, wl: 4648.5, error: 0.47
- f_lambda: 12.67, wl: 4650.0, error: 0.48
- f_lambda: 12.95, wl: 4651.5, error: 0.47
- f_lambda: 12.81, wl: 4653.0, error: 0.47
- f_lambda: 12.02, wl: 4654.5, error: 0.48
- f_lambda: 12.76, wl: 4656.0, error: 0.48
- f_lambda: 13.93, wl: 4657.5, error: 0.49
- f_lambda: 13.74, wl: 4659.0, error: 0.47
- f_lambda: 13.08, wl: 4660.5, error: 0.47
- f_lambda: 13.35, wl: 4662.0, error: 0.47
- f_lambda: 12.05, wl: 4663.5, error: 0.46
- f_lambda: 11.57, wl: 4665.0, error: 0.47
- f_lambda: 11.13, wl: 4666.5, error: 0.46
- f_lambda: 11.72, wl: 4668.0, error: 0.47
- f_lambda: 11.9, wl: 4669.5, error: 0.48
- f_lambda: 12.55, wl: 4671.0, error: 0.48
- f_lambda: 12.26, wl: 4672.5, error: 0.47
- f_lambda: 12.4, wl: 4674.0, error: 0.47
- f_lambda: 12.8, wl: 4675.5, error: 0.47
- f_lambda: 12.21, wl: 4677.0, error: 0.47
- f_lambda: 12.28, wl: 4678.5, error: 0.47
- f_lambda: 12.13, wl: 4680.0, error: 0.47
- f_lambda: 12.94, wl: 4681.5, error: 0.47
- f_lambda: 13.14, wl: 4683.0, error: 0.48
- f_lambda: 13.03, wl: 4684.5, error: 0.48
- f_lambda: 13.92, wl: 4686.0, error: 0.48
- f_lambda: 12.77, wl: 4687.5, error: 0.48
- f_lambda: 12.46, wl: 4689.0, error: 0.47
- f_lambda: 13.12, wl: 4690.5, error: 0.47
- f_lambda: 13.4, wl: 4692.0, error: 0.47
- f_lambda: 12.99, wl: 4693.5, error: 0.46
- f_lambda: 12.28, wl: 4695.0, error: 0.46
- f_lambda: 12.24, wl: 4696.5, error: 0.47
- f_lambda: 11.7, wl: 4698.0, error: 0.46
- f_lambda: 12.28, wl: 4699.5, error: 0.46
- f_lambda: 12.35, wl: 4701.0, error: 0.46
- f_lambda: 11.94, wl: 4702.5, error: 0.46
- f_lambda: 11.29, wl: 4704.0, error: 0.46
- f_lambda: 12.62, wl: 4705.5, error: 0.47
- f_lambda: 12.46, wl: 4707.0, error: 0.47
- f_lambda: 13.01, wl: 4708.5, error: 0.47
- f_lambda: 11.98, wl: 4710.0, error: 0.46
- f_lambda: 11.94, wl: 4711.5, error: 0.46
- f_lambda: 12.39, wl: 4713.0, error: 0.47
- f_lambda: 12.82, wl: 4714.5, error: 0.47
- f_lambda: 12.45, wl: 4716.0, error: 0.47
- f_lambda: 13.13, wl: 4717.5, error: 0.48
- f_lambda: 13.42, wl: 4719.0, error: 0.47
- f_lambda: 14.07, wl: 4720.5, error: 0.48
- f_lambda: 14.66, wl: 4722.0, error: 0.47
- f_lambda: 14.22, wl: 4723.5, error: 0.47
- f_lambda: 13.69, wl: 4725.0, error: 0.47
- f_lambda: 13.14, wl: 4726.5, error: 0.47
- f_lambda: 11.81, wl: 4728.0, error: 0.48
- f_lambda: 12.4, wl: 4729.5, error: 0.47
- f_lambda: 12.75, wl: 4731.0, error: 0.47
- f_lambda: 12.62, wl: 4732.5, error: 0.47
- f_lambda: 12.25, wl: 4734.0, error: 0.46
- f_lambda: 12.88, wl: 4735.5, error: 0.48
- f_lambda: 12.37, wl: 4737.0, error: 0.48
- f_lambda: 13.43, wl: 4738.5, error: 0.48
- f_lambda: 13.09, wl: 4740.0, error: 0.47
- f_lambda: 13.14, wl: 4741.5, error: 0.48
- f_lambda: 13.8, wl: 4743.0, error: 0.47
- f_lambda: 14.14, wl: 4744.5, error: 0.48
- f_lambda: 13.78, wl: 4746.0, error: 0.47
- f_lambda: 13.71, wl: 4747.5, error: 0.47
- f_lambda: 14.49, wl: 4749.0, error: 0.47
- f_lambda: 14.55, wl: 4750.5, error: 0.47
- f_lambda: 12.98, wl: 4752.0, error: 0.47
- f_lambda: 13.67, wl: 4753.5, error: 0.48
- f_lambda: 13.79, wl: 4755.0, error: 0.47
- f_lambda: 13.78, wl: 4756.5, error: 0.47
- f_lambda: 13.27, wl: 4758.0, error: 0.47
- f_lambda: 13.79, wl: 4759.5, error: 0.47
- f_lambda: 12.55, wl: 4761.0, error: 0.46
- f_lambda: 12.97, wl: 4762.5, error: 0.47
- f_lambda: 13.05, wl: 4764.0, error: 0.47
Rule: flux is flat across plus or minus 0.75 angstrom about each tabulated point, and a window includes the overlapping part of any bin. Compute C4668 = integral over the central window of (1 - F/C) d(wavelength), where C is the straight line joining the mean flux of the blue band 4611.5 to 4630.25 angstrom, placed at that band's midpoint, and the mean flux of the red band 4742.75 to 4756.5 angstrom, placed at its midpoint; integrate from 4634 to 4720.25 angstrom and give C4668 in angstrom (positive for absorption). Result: 6.6 angstrom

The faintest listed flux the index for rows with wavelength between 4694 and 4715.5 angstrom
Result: 11.29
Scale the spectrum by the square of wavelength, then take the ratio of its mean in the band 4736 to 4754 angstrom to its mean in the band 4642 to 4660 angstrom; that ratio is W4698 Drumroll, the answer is 1.12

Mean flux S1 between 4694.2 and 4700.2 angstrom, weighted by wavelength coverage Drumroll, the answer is 12.1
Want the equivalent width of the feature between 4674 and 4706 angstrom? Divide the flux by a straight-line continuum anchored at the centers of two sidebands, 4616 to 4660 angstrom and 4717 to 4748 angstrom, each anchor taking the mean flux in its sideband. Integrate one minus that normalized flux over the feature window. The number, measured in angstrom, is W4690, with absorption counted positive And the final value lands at 1.2 angstrom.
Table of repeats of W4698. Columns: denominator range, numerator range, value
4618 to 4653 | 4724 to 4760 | 1.09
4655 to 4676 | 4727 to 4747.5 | 1.07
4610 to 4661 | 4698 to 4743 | 1.03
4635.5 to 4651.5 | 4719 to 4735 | 1.11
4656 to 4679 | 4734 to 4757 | 1.12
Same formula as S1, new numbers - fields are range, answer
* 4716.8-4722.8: 13.8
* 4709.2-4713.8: 12.1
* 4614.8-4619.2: 13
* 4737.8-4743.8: 13.4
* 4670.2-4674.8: 12.4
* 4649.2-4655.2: 12.6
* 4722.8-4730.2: 13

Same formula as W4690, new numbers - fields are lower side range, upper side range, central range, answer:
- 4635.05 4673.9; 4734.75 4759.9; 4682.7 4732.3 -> 1.1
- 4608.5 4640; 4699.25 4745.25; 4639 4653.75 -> 0.8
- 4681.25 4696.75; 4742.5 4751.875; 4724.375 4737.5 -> 1.0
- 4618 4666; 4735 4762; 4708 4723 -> 0.3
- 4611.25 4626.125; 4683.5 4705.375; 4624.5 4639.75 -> 0.3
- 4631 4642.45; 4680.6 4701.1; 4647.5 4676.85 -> 0.4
